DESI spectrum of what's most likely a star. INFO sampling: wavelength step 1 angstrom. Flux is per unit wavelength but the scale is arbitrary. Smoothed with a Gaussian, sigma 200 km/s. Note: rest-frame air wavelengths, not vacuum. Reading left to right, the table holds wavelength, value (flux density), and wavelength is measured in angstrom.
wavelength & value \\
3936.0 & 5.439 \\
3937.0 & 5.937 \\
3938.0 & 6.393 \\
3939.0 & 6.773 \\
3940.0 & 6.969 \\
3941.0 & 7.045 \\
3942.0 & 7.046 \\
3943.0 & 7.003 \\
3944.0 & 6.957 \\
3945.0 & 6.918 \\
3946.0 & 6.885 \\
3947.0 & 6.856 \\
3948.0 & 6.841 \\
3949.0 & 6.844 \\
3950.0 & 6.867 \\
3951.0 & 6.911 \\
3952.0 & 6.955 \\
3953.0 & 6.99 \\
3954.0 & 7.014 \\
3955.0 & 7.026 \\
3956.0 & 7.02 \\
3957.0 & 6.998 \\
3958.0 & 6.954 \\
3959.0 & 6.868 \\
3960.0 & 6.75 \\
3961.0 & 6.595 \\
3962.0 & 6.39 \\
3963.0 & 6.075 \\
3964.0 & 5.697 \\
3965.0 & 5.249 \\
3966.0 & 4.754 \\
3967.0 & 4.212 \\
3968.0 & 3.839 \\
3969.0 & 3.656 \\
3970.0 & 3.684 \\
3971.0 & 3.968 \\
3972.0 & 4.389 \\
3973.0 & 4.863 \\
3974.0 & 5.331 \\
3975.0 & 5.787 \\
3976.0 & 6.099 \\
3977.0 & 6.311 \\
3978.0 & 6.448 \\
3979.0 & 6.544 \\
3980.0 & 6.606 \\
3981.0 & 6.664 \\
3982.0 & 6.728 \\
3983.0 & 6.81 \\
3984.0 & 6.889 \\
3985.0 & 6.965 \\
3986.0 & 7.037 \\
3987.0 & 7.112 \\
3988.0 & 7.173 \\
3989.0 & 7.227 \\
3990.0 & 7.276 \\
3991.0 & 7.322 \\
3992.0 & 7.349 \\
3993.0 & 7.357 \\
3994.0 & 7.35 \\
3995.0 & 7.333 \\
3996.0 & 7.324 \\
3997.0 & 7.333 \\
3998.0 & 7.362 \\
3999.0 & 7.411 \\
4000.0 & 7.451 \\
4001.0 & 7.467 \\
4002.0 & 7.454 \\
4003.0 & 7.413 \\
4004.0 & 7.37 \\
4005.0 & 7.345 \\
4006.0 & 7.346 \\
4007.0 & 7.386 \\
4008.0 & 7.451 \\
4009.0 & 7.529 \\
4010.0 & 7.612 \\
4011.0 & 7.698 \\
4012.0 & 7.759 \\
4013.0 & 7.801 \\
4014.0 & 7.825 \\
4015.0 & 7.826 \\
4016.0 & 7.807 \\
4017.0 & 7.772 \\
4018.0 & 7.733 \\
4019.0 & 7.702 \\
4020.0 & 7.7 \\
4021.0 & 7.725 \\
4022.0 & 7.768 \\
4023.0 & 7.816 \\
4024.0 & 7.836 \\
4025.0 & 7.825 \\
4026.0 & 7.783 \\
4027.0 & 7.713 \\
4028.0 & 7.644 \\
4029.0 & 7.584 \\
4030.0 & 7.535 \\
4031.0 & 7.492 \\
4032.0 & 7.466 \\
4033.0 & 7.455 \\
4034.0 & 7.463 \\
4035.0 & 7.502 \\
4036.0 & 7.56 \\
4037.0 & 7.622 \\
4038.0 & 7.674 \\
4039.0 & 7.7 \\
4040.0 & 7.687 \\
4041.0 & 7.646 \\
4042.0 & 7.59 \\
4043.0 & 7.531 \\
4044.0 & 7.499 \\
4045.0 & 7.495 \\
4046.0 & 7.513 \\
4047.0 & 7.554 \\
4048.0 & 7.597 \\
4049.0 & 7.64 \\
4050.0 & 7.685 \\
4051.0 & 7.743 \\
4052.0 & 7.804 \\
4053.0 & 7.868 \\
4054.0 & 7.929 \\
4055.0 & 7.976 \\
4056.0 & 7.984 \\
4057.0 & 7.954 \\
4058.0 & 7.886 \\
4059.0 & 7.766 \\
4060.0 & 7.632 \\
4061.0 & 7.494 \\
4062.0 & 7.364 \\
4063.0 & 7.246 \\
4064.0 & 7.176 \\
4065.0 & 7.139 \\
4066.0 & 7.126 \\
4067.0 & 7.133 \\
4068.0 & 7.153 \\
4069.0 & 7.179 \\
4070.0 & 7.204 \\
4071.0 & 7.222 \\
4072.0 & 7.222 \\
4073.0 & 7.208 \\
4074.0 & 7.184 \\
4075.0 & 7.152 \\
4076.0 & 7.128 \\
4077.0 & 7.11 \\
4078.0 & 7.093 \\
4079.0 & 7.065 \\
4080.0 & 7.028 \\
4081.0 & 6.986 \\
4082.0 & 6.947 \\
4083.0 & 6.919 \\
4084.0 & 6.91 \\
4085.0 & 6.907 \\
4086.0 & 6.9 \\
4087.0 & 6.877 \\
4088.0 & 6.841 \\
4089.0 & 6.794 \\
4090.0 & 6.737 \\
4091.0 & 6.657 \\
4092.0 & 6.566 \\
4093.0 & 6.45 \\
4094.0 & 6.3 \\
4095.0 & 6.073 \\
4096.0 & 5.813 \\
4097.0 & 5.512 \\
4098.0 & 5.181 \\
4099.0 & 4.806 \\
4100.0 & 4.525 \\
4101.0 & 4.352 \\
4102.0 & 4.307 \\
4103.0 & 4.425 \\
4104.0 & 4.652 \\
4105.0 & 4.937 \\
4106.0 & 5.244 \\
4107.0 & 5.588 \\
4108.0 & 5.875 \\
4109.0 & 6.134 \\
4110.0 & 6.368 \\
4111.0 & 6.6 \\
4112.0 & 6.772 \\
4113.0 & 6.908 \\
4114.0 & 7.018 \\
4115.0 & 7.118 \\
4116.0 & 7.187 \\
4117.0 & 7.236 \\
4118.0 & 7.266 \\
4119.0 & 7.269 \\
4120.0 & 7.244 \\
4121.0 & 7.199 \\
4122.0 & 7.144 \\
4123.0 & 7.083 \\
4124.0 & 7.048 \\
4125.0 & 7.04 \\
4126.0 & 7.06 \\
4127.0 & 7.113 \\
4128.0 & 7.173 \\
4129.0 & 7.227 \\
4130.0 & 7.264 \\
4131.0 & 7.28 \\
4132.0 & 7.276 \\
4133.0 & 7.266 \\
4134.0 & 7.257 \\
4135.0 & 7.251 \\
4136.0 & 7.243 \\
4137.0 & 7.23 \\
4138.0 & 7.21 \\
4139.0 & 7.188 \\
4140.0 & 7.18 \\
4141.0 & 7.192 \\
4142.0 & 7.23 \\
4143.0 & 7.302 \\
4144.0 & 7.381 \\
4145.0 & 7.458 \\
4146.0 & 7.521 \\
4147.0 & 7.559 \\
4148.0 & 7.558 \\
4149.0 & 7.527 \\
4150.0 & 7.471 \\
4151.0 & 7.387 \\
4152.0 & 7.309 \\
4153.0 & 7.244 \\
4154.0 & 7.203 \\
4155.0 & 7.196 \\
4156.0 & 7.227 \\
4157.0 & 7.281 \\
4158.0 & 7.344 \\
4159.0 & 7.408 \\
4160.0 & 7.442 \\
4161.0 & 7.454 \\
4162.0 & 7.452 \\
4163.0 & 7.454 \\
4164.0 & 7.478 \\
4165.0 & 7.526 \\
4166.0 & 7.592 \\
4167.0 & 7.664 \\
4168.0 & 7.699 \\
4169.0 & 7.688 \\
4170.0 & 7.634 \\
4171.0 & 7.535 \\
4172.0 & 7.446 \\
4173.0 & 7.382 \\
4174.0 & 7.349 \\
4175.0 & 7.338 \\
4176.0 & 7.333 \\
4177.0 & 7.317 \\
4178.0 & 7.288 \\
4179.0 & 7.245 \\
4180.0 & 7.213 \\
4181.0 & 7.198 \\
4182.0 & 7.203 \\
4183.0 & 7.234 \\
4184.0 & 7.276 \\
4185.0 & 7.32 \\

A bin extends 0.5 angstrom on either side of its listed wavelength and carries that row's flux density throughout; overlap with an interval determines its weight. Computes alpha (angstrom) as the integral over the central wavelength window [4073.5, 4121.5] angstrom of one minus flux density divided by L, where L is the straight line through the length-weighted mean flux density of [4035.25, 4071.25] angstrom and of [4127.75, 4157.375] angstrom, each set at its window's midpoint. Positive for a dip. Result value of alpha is 6.8 angstrom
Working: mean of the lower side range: 7.56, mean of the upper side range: 7.3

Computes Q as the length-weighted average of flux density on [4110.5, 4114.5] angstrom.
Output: 6.82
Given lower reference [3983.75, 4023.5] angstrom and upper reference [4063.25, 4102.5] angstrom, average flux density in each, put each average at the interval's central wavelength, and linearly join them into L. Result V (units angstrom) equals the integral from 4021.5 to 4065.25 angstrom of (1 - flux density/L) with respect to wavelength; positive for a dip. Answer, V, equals -3.8 angstrom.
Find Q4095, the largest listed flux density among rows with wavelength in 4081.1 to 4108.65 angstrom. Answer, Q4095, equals 6.947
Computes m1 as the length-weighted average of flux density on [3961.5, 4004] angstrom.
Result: 6.34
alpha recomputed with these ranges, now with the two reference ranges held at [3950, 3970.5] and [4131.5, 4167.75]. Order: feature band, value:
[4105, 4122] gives 1.1 angstrom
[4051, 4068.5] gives -2.2 angstrom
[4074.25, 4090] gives -0.2 angstrom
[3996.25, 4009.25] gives -2.3 angstrom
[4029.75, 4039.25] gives -1.5 angstrom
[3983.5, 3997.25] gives -2.2 angstrom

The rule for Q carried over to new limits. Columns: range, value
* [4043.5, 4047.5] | 7.52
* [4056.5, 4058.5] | 7.92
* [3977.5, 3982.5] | 6.6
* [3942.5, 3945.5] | 6.96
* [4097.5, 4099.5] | 4.99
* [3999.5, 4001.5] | 7.46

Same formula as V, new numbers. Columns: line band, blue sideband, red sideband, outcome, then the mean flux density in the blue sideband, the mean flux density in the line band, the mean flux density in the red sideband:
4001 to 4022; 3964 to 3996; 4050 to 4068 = -2.90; 6.09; 7.61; 7.59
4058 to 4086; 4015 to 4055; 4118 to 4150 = 1.24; 7.66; 7.18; 7.26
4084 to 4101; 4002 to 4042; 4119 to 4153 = 2.88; 7.63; 6.15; 7.27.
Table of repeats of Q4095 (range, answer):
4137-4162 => 7.559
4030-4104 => 7.984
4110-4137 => 7.28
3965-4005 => 7.467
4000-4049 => 7.836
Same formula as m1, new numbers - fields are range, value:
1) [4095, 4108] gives 5.02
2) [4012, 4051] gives 7.65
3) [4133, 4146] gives 7.27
